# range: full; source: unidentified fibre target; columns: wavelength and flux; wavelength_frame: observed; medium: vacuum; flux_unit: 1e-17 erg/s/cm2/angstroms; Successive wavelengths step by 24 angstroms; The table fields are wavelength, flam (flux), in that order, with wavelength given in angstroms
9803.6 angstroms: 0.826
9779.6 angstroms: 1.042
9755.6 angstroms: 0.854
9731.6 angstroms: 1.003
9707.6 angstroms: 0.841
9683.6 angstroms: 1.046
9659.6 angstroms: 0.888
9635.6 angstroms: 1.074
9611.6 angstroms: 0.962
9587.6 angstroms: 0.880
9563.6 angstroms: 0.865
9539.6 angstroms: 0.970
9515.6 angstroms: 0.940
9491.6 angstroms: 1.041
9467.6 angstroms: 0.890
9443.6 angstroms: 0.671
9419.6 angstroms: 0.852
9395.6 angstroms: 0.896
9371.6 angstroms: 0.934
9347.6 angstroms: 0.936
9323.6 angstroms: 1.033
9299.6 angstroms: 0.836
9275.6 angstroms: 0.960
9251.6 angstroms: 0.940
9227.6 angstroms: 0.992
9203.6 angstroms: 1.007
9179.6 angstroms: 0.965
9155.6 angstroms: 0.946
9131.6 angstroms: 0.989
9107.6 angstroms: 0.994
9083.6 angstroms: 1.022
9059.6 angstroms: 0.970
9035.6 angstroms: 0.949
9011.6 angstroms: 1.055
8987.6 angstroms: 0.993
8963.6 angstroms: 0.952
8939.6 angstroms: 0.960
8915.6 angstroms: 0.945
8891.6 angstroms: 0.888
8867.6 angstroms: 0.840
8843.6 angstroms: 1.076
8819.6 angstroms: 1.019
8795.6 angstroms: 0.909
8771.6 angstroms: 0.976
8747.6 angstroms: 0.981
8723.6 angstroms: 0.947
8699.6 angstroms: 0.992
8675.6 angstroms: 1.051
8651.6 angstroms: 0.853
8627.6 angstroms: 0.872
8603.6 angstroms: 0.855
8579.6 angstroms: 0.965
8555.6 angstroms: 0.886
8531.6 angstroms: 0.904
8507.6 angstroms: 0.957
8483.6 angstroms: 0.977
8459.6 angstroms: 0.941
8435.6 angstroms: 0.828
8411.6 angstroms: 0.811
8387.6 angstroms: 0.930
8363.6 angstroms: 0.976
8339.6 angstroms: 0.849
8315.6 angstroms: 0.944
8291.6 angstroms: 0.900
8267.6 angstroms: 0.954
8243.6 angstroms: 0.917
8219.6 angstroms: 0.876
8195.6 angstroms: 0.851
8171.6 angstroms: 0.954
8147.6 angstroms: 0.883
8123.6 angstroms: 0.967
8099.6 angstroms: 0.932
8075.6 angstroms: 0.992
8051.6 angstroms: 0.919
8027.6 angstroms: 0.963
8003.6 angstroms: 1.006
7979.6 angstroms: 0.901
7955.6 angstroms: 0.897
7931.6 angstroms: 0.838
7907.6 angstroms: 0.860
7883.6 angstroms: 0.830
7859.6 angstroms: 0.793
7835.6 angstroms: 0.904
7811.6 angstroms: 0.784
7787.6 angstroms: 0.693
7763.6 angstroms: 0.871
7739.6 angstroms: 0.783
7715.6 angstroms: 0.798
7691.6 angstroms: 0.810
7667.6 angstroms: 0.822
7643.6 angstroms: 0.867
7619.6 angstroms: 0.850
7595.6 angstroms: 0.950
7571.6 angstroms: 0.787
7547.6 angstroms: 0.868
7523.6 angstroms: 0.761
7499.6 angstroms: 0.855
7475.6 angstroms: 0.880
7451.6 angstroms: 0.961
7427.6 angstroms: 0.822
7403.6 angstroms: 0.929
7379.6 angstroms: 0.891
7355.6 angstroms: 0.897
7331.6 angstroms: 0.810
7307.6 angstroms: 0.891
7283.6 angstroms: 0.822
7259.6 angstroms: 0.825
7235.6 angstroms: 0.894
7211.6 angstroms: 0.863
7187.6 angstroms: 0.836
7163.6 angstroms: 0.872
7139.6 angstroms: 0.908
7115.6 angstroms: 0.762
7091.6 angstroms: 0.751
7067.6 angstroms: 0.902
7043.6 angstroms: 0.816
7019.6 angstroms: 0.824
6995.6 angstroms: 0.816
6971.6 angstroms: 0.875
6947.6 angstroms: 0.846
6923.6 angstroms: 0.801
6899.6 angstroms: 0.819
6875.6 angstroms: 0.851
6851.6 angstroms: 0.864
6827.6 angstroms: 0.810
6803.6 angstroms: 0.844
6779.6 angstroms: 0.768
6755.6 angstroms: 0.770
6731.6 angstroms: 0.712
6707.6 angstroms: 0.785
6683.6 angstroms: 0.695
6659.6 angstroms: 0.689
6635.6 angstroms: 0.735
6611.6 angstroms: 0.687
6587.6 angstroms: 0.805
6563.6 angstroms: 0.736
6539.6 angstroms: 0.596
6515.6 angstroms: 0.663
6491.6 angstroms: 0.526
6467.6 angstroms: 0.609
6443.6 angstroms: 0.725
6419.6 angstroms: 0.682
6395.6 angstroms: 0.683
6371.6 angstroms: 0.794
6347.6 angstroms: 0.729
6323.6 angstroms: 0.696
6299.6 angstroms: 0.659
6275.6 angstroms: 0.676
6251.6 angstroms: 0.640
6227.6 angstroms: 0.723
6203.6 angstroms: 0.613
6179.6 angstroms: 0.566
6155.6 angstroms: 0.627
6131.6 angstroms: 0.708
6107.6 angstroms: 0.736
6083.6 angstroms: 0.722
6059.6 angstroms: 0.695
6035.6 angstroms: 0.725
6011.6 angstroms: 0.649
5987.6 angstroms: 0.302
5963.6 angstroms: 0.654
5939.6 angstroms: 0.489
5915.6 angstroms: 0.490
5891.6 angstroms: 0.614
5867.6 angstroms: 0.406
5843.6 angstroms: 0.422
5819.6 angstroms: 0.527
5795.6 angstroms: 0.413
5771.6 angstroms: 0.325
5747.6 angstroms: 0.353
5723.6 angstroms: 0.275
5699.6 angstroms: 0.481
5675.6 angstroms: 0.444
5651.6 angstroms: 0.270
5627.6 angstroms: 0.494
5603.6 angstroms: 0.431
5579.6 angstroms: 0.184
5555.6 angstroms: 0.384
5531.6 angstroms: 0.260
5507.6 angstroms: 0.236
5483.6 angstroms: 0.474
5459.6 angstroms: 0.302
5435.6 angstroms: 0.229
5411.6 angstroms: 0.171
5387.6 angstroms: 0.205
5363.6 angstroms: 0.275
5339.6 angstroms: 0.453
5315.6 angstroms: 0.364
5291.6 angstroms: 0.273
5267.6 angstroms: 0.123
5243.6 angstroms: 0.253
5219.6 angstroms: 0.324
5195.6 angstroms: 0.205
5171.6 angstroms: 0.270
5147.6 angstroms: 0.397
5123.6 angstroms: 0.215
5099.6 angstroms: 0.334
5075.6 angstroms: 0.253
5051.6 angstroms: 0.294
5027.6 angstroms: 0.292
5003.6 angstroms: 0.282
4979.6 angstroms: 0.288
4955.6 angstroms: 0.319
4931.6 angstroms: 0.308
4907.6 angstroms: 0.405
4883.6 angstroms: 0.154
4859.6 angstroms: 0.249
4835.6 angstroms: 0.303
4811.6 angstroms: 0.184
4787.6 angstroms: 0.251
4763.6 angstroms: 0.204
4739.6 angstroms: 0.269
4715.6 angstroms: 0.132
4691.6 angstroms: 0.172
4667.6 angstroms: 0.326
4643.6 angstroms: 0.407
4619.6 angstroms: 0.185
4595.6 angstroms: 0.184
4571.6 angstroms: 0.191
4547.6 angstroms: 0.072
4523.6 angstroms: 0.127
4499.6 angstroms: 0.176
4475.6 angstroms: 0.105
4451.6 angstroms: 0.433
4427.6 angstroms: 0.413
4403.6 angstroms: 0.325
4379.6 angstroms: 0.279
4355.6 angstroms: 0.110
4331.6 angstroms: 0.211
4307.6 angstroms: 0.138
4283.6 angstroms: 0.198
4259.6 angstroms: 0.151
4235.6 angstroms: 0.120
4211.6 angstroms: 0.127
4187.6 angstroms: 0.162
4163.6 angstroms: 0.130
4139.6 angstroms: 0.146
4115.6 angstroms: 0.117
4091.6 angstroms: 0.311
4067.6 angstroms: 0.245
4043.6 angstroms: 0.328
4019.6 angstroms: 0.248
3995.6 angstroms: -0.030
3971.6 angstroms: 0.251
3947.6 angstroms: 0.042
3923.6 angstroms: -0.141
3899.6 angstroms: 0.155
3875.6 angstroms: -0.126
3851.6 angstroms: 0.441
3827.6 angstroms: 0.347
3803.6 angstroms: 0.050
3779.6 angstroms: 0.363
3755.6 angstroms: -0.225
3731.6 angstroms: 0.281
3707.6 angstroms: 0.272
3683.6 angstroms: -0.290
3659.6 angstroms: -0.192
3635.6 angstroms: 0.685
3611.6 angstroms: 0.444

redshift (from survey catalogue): 0.51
